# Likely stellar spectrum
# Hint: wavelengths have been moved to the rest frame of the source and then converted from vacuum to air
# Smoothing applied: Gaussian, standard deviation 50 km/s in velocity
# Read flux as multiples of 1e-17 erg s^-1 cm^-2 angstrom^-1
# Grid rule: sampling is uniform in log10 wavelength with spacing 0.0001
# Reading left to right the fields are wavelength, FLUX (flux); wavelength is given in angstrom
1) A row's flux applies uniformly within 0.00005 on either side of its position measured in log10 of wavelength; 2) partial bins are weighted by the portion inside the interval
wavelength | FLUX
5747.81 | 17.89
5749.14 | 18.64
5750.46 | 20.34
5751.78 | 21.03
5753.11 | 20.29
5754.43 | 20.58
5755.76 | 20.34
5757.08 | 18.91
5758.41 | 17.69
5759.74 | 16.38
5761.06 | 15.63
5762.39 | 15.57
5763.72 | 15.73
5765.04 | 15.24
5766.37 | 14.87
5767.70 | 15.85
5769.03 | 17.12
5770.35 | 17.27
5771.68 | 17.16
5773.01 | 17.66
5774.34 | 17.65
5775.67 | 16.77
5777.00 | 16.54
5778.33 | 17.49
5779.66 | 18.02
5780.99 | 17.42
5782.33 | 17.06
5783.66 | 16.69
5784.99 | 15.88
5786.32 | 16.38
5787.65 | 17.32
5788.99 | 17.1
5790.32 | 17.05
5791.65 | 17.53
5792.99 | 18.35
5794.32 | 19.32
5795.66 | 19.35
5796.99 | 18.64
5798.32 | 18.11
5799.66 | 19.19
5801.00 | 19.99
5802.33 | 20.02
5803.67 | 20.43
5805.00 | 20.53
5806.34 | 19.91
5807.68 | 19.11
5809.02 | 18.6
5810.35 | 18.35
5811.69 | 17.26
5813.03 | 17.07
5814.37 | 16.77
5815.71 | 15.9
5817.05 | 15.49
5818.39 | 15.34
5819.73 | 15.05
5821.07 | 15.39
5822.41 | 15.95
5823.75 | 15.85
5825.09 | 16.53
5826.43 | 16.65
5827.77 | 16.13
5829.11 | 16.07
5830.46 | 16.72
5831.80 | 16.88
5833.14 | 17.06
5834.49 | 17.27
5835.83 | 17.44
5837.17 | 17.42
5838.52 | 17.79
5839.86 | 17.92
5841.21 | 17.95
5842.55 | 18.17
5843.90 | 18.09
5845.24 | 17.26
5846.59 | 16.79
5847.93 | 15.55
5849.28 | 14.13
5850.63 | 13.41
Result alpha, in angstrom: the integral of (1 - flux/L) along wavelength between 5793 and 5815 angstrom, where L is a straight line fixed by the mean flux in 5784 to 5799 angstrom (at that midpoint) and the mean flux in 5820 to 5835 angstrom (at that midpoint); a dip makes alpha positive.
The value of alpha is -2.1 angstrom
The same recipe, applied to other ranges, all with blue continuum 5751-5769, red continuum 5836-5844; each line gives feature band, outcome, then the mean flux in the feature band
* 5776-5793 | 0.53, 17.1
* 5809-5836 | 1.95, 16.5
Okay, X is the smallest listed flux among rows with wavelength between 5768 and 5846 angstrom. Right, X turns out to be 15.05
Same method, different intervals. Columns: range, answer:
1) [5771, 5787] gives 15.88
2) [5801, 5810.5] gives 18.35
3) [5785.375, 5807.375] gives 16.38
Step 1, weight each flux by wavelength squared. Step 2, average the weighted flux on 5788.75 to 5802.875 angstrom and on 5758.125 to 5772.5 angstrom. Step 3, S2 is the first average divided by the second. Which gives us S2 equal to 1.2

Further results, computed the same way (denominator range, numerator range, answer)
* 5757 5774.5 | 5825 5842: 1.06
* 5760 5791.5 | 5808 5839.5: 1.02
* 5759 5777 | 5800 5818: 1.14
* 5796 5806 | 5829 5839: 0.88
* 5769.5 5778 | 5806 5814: 1.07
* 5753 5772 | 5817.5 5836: 0.97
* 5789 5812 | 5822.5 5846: 0.92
